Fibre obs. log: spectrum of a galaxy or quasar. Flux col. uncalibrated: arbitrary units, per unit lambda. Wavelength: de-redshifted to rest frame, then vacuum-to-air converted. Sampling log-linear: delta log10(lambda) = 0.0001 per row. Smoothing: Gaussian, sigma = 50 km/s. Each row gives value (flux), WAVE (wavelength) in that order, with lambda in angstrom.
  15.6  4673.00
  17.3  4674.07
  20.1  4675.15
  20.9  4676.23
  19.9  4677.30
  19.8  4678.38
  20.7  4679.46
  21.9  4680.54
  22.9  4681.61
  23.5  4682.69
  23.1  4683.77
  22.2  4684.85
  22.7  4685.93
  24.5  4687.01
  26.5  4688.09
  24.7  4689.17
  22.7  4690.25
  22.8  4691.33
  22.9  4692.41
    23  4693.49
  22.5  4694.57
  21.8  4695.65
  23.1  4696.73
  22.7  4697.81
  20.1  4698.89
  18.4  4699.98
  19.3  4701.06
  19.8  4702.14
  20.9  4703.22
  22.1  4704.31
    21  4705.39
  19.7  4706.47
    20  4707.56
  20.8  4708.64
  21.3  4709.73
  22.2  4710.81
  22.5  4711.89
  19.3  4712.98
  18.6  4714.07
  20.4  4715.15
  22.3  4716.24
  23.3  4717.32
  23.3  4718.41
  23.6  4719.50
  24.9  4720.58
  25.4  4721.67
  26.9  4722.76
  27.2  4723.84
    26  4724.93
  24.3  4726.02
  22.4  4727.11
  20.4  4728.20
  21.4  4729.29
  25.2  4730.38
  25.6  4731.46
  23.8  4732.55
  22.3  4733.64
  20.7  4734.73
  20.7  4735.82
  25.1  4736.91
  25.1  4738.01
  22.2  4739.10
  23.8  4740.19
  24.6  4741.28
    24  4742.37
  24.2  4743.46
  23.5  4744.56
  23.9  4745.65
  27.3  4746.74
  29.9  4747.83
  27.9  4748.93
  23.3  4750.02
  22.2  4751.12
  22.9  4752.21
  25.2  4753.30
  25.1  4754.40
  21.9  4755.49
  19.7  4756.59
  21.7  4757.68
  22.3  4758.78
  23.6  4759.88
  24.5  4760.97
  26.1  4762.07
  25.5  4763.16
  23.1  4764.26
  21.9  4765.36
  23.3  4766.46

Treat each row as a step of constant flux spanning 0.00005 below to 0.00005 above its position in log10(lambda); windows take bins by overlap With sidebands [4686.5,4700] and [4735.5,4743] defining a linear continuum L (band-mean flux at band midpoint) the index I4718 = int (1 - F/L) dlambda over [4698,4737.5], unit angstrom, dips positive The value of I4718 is 1.8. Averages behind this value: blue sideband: 22.9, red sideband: 23.7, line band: 22.3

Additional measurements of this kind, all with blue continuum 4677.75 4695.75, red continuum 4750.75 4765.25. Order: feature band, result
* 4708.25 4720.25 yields 0.7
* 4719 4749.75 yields -1.6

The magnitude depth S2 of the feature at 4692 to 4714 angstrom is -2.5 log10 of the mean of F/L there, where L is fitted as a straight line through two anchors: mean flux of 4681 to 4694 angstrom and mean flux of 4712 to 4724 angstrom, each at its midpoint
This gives 0.105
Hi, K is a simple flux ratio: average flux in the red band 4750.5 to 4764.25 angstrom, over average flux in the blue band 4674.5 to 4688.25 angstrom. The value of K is 1.06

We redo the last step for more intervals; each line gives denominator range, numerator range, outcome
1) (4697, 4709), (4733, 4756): 1.18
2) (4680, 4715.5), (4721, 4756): 1.11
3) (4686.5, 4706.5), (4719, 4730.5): 1.10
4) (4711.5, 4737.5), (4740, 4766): 1.04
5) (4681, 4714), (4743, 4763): 1.10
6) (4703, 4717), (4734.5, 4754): 1.16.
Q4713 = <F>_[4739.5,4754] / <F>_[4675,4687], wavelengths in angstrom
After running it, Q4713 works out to 1.14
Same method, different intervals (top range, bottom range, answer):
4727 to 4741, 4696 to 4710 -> 1.11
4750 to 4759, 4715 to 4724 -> 0.94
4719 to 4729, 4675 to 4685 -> 1.14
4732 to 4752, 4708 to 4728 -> 1.05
